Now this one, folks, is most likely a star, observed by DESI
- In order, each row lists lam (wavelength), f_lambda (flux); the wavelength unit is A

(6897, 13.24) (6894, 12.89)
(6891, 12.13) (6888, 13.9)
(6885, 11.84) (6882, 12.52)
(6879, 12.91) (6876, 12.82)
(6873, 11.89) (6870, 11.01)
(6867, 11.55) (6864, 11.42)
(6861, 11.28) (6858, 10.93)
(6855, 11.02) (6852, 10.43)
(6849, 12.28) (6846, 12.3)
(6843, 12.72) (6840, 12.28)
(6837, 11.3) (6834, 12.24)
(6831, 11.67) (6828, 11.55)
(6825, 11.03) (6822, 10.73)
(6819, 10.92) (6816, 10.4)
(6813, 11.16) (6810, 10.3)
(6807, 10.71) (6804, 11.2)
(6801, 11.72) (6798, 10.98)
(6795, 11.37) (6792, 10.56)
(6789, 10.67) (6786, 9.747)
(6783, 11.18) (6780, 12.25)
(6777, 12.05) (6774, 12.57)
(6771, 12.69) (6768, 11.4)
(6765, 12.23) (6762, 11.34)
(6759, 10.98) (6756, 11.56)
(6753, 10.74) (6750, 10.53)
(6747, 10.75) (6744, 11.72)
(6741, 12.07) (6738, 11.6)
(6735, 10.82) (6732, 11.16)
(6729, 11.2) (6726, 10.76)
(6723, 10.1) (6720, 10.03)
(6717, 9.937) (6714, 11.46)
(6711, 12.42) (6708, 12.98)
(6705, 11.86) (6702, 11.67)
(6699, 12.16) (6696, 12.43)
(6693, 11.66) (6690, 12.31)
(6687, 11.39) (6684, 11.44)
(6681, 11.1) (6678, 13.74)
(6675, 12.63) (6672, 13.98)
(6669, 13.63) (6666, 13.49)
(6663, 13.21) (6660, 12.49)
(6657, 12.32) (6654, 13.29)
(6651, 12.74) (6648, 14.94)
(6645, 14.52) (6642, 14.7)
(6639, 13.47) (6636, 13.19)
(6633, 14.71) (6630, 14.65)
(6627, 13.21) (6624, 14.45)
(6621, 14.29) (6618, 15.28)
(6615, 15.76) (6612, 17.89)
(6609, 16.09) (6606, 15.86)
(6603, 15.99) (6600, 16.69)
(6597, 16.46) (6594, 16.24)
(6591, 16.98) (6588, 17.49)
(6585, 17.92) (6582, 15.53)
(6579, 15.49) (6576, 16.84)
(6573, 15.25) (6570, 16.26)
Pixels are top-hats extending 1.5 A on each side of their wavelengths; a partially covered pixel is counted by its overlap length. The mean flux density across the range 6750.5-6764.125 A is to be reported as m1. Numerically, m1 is 11.2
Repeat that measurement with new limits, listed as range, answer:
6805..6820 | 10.7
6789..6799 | 10.9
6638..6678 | 13.5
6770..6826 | 11.2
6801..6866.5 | 11.3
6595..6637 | 15.4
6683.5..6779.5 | 11.5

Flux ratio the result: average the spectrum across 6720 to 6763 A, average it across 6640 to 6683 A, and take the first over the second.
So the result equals 0.8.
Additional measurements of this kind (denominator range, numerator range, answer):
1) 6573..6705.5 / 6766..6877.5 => 0.80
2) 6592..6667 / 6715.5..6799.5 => 0.76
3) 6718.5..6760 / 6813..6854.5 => 1.05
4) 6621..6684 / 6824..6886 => 0.87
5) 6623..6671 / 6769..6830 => 0.82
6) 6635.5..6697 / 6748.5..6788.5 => 0.88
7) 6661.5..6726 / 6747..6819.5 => 0.93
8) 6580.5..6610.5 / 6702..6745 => 0.68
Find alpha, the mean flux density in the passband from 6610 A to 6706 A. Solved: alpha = 13.4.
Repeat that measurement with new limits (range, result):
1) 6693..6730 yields 11.4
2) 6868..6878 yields 11.9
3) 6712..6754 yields 10.9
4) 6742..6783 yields 11.6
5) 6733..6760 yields 11.2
